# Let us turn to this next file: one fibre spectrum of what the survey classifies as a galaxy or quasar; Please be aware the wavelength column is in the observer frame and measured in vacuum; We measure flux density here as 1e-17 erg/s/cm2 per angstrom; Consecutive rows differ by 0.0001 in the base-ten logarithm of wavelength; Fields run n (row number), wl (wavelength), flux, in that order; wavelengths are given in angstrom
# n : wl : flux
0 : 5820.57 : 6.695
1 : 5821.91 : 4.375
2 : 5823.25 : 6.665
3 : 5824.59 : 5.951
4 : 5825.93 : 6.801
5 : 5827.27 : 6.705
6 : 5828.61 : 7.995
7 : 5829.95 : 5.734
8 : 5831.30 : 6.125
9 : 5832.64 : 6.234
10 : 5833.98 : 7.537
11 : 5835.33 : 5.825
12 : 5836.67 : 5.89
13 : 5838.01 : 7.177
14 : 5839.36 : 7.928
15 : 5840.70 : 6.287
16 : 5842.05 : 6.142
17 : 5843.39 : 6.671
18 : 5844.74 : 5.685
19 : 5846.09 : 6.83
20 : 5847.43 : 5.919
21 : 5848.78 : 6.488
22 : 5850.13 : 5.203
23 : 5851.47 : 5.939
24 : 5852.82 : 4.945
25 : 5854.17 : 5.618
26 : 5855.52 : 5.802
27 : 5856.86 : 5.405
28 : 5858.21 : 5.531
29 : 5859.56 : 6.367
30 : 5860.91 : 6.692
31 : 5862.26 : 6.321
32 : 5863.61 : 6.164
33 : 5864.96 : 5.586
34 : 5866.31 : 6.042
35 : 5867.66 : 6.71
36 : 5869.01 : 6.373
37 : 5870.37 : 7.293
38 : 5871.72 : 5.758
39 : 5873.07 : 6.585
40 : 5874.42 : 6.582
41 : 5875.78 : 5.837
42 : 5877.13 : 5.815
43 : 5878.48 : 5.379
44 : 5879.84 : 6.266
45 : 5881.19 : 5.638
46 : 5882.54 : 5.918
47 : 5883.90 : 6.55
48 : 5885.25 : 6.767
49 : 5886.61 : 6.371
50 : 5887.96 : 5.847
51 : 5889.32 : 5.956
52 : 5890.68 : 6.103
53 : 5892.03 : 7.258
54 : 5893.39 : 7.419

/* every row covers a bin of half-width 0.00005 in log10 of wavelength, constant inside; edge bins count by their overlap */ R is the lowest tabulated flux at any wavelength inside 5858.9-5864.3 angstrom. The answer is 6.164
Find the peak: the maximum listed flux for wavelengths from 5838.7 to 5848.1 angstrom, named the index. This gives 7.928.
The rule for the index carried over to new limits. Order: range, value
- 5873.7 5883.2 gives 6.582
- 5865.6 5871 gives 7.293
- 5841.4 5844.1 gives 6.671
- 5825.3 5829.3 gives 7.995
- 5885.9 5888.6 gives 6.371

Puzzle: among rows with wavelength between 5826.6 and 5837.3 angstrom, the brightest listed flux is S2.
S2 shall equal 7.995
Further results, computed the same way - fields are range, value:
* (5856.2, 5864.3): 6.692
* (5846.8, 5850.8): 6.488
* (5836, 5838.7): 7.177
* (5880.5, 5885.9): 6.767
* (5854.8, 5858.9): 5.802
